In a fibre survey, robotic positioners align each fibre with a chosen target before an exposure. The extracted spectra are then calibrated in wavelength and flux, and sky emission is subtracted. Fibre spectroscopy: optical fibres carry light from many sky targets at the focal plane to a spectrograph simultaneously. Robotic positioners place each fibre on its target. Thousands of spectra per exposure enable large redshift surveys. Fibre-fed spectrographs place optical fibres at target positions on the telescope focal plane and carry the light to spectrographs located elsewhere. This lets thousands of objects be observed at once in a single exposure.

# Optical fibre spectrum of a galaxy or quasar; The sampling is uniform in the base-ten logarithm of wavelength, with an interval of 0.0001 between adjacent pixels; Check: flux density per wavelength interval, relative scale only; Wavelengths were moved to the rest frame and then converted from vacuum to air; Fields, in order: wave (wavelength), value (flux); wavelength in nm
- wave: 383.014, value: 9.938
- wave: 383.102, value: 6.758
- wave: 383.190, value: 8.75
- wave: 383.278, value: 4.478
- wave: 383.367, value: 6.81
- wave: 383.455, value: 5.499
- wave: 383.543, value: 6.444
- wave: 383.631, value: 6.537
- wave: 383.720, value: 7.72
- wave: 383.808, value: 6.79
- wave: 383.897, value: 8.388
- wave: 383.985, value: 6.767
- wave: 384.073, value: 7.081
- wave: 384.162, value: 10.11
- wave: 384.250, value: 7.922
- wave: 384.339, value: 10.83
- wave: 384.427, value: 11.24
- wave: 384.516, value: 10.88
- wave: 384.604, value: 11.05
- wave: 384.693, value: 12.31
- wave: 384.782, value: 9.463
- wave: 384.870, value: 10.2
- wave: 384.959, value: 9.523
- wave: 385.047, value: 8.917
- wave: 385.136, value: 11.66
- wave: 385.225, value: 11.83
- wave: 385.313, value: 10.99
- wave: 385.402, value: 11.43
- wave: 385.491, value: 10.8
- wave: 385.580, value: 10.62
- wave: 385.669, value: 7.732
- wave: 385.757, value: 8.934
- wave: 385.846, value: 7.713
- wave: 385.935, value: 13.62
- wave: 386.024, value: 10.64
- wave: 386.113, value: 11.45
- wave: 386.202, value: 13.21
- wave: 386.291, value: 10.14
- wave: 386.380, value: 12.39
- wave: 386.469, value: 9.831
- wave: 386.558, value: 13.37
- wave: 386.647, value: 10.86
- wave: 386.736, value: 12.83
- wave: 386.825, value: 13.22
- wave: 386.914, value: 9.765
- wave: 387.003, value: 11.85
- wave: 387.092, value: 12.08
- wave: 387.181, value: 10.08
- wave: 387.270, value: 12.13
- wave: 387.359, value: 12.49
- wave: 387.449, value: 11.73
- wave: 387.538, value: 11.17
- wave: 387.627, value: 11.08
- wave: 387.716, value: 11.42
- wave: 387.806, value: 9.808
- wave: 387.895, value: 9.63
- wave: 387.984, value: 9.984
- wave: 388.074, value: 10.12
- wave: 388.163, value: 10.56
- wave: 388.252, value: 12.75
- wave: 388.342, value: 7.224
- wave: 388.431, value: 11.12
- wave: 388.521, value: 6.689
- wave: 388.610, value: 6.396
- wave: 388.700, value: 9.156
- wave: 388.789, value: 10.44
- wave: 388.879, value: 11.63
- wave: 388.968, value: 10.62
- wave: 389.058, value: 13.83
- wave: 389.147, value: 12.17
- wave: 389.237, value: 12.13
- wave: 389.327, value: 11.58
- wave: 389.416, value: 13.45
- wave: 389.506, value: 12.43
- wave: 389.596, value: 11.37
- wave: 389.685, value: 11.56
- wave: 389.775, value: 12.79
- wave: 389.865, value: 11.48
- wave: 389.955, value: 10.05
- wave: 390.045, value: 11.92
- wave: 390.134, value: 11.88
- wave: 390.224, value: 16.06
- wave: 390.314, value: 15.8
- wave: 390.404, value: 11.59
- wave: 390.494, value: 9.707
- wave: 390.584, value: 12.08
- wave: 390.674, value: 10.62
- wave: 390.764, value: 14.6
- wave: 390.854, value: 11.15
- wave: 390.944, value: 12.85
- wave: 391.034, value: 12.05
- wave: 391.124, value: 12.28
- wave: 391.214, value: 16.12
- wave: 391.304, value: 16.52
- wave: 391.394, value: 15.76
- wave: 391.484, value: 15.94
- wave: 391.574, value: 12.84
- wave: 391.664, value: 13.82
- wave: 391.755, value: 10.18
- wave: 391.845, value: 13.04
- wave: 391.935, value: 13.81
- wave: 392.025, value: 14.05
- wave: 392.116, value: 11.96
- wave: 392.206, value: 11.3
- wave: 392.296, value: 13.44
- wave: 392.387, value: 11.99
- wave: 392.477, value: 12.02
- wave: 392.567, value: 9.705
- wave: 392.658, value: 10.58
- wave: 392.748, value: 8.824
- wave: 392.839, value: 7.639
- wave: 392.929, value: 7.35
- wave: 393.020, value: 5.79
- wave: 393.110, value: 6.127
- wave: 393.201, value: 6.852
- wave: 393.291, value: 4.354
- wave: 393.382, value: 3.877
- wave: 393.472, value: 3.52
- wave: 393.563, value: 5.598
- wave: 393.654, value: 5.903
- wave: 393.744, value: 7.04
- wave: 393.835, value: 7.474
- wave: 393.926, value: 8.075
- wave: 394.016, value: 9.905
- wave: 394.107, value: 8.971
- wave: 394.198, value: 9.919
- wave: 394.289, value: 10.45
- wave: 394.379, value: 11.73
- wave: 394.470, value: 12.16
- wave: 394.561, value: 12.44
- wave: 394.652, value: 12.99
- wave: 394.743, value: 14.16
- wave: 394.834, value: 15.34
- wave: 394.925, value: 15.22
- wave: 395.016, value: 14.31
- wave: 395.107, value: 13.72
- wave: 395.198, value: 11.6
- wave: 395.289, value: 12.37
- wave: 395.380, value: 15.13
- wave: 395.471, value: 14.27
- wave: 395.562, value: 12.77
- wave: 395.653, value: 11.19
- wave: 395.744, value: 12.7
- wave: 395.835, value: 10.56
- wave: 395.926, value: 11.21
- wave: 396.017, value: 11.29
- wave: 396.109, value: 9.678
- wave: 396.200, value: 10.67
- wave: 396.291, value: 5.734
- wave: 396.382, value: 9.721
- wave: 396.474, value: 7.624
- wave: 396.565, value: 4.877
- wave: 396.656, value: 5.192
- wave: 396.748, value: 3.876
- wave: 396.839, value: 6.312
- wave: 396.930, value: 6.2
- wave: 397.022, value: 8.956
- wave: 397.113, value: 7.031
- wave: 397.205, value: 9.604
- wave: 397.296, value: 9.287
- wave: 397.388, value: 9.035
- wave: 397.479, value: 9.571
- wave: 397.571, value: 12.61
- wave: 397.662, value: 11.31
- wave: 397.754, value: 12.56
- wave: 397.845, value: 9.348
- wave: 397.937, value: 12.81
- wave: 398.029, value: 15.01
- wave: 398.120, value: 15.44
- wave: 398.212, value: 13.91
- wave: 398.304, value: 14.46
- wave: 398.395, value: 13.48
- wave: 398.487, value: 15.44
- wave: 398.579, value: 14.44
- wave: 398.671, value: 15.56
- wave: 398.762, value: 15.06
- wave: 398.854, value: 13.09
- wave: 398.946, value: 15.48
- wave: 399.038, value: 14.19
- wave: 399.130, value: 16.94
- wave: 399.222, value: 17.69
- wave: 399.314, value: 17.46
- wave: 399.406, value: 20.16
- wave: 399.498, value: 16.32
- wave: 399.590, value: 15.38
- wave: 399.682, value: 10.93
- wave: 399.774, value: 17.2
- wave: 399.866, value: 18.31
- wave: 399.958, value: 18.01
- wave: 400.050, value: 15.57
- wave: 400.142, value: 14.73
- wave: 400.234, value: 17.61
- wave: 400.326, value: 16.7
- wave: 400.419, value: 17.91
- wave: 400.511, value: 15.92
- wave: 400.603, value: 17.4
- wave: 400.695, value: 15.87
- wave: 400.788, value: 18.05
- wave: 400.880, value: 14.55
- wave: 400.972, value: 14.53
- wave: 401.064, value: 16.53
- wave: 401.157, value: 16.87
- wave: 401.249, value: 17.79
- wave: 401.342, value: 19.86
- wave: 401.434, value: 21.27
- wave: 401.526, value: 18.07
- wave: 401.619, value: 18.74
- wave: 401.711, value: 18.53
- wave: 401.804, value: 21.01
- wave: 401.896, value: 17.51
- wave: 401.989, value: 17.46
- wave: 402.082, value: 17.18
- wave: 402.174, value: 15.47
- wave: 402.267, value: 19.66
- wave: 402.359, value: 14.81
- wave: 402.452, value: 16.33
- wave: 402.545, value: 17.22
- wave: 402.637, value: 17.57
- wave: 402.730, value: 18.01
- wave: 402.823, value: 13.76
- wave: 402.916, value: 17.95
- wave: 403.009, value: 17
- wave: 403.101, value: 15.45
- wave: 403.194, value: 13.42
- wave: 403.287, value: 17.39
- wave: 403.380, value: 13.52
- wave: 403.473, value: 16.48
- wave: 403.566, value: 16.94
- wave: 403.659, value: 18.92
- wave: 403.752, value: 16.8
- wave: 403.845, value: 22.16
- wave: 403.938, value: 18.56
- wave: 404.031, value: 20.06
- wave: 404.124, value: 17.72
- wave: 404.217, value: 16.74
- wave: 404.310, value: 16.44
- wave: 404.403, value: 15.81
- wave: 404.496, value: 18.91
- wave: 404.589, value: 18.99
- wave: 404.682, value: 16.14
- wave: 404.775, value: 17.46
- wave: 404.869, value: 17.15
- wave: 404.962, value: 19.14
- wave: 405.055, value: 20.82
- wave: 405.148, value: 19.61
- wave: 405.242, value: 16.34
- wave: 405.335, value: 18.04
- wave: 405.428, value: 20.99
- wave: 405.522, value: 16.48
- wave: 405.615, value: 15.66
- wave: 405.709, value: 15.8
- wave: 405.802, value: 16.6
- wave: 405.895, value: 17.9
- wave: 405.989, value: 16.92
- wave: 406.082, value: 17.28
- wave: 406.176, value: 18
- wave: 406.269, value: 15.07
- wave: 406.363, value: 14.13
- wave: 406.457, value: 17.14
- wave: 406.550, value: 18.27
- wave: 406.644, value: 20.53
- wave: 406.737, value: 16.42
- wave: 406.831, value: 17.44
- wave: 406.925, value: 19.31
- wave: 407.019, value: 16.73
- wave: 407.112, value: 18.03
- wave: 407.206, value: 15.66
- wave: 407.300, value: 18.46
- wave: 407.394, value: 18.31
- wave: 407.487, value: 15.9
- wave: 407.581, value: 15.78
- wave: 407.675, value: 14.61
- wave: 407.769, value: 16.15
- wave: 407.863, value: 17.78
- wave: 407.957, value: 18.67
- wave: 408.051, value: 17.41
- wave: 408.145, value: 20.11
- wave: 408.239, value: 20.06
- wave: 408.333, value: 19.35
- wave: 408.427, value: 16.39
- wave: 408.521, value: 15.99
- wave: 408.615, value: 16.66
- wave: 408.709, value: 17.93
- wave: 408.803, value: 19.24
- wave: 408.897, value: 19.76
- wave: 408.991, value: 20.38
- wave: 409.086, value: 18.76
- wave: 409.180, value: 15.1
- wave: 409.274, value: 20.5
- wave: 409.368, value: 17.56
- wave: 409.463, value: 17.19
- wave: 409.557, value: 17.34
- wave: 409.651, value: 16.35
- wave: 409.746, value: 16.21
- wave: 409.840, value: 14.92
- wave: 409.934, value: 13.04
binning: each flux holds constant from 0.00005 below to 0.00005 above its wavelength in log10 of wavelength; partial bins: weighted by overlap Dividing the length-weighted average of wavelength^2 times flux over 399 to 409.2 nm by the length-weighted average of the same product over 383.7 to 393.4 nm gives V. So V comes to 1.71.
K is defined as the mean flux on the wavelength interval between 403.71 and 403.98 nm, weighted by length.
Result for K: 19.2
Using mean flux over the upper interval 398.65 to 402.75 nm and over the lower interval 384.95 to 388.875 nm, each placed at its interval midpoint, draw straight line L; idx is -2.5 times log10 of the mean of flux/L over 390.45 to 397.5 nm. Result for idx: 0.30 mag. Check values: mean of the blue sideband 10.7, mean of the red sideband 16.9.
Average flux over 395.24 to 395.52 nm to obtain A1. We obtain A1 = 13.9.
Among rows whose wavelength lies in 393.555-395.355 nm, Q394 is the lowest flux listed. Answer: 5.598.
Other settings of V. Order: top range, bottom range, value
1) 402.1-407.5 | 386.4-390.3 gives 1.67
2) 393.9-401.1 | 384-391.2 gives 1.22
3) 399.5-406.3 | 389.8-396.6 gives 1.64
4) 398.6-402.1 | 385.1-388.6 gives 1.67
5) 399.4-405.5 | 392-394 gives 2.19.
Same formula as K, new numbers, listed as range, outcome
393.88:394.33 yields 9.45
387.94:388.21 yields 10.3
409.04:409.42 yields 18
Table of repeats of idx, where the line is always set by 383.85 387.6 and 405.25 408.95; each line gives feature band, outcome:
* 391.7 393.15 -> 0.212 mag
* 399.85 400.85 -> -0.102 mag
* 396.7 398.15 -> 0.412 mag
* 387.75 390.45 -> 0.055 mag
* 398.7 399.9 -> -0.070 mag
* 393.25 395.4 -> 0.301 mag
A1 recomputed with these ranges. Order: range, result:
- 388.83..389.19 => 12.1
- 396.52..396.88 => 5.05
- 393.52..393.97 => 6.82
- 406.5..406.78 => 18.5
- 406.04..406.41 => 16.1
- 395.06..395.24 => 12.7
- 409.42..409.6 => 17.3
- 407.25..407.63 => 17.1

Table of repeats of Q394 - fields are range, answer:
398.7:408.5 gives 10.93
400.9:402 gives 14.53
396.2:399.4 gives 3.876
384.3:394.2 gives 3.52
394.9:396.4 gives 5.734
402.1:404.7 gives 13.42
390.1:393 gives 7.35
